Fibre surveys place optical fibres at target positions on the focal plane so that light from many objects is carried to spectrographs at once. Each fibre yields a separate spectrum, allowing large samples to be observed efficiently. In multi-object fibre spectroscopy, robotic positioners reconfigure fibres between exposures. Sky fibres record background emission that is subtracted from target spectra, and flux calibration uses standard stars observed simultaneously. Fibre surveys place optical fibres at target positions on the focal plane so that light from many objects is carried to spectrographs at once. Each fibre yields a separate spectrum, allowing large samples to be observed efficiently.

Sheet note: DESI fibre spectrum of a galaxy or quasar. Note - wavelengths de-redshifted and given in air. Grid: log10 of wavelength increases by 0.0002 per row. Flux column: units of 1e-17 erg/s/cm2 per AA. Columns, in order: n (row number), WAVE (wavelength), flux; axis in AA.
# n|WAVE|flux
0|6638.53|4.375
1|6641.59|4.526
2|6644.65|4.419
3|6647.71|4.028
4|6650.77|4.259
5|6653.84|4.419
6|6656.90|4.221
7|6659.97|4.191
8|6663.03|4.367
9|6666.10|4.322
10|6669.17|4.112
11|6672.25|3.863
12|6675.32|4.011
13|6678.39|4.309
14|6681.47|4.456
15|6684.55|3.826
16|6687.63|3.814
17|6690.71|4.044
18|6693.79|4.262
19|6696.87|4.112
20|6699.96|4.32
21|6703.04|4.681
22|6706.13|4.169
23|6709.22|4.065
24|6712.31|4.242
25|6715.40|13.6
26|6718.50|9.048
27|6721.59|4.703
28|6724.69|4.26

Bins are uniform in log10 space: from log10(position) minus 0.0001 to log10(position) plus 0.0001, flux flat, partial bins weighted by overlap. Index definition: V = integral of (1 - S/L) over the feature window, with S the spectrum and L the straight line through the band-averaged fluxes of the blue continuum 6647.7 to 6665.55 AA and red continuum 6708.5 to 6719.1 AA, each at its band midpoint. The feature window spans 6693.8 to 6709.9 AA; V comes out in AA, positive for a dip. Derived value 6.4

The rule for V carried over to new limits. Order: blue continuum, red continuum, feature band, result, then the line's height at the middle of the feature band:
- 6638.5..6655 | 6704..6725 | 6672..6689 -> 4.1 AA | 5.35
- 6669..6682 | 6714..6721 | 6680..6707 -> 10.0 AA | 6.8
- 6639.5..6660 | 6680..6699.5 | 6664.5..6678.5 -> 0.3 AA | 4.19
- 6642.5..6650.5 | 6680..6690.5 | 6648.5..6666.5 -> -0.4 AA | 4.19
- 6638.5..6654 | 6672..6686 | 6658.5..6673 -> 0.0 AA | 4.2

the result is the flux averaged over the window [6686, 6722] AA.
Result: 5.44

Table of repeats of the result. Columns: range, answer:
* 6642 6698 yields 4.18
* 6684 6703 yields 4.13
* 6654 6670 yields 4.27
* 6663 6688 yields 4.12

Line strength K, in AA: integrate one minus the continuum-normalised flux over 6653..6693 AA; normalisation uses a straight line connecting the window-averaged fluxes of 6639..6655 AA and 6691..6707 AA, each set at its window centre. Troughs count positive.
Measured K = 1.5 AA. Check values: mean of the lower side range 4.33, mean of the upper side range 4.3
